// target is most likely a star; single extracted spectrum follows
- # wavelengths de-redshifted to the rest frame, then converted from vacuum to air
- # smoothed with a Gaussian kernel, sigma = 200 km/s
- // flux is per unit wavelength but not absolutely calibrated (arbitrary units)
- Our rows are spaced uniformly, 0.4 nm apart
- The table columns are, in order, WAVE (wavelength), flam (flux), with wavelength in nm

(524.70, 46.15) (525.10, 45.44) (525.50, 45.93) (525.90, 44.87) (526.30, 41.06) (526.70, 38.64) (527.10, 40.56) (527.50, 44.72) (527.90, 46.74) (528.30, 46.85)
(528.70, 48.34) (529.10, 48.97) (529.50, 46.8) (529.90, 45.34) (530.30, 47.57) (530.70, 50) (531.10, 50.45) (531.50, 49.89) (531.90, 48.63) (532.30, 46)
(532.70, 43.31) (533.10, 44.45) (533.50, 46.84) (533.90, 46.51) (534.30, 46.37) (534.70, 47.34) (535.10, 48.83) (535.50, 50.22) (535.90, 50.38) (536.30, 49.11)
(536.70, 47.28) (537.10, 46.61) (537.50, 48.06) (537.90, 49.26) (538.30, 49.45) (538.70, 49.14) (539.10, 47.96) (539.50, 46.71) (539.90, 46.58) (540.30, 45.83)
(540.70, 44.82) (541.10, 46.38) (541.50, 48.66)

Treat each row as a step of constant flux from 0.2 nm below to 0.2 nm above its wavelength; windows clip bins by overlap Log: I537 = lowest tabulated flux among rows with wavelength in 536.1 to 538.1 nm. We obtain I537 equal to 46.61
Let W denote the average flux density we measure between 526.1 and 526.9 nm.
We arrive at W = 39.8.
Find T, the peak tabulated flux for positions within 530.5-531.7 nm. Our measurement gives 50.45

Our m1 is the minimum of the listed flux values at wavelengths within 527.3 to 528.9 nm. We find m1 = 44.72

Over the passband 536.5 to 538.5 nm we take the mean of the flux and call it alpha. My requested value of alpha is 48.1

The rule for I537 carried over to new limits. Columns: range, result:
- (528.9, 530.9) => 45.34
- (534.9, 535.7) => 48.83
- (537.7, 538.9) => 49.14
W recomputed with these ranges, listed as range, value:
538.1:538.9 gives 49.3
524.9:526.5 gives 44.3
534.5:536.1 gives 49.2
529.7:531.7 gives 48.7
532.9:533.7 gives 45.6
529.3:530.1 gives 46.1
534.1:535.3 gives 47.5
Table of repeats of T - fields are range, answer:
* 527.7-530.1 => 48.97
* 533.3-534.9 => 47.34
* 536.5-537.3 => 47.28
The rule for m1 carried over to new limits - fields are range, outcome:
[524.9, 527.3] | 38.64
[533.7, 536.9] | 46.37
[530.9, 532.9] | 43.31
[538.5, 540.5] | 45.83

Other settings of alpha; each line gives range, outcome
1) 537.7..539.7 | 48.5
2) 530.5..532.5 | 49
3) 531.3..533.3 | 46.5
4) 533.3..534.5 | 46.6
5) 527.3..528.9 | 46.7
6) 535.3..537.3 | 48.7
